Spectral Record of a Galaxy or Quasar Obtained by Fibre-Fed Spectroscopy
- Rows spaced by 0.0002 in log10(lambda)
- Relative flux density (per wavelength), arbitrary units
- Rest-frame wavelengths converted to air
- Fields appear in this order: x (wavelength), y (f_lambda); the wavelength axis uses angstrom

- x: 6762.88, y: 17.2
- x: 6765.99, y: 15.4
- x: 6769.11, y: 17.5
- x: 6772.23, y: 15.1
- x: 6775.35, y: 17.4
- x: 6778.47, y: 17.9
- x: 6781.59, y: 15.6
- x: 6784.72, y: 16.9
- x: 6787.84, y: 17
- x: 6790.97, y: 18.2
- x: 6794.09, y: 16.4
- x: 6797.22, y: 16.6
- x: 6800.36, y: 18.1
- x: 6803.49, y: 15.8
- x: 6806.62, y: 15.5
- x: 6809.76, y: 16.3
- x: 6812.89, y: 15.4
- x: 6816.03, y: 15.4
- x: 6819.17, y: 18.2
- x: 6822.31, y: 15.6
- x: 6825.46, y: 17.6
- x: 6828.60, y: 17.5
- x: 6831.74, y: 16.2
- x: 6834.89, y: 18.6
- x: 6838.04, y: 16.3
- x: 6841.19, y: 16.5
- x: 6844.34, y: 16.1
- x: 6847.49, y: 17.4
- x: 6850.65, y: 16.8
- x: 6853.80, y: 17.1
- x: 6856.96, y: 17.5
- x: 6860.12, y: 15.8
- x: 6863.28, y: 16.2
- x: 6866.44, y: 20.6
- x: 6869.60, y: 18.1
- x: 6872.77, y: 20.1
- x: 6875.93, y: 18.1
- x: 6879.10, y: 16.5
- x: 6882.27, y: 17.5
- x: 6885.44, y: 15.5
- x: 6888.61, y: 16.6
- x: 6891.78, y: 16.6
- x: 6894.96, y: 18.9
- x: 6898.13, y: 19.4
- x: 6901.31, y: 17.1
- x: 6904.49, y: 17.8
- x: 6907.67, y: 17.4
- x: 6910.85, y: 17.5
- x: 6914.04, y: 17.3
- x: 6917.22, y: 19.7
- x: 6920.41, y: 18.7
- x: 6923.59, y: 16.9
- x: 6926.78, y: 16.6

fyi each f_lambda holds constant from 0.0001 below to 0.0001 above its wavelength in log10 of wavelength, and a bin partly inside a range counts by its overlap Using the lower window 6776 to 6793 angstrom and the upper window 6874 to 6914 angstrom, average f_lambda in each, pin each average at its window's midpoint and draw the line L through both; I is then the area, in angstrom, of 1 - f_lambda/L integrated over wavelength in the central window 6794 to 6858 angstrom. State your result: 2.0 angstrom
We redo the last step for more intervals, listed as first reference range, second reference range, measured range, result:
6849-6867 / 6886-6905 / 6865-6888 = -0.8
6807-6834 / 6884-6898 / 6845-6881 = -1.5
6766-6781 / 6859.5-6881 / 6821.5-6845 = 0.9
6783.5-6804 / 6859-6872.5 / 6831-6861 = 1.4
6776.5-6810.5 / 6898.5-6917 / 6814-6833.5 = 0.3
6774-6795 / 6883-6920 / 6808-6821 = 0.7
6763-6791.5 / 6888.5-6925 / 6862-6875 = -0.9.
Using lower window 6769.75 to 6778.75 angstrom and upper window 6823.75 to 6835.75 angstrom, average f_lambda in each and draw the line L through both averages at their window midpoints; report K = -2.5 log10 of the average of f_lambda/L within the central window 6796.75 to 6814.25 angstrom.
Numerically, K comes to 0.05 mag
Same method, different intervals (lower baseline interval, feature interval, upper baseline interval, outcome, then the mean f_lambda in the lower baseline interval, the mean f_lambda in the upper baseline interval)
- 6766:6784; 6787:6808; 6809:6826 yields -0.02 mag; 16.6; 16.3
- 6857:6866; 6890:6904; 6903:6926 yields -0.03 mag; 16.8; 17.9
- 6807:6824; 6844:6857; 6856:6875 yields 0.03 mag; 16.1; 18.1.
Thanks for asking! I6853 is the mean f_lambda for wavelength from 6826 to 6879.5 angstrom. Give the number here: 17.4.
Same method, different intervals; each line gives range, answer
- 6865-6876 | 19.4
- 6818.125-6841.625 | 17.1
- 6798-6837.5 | 16.7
